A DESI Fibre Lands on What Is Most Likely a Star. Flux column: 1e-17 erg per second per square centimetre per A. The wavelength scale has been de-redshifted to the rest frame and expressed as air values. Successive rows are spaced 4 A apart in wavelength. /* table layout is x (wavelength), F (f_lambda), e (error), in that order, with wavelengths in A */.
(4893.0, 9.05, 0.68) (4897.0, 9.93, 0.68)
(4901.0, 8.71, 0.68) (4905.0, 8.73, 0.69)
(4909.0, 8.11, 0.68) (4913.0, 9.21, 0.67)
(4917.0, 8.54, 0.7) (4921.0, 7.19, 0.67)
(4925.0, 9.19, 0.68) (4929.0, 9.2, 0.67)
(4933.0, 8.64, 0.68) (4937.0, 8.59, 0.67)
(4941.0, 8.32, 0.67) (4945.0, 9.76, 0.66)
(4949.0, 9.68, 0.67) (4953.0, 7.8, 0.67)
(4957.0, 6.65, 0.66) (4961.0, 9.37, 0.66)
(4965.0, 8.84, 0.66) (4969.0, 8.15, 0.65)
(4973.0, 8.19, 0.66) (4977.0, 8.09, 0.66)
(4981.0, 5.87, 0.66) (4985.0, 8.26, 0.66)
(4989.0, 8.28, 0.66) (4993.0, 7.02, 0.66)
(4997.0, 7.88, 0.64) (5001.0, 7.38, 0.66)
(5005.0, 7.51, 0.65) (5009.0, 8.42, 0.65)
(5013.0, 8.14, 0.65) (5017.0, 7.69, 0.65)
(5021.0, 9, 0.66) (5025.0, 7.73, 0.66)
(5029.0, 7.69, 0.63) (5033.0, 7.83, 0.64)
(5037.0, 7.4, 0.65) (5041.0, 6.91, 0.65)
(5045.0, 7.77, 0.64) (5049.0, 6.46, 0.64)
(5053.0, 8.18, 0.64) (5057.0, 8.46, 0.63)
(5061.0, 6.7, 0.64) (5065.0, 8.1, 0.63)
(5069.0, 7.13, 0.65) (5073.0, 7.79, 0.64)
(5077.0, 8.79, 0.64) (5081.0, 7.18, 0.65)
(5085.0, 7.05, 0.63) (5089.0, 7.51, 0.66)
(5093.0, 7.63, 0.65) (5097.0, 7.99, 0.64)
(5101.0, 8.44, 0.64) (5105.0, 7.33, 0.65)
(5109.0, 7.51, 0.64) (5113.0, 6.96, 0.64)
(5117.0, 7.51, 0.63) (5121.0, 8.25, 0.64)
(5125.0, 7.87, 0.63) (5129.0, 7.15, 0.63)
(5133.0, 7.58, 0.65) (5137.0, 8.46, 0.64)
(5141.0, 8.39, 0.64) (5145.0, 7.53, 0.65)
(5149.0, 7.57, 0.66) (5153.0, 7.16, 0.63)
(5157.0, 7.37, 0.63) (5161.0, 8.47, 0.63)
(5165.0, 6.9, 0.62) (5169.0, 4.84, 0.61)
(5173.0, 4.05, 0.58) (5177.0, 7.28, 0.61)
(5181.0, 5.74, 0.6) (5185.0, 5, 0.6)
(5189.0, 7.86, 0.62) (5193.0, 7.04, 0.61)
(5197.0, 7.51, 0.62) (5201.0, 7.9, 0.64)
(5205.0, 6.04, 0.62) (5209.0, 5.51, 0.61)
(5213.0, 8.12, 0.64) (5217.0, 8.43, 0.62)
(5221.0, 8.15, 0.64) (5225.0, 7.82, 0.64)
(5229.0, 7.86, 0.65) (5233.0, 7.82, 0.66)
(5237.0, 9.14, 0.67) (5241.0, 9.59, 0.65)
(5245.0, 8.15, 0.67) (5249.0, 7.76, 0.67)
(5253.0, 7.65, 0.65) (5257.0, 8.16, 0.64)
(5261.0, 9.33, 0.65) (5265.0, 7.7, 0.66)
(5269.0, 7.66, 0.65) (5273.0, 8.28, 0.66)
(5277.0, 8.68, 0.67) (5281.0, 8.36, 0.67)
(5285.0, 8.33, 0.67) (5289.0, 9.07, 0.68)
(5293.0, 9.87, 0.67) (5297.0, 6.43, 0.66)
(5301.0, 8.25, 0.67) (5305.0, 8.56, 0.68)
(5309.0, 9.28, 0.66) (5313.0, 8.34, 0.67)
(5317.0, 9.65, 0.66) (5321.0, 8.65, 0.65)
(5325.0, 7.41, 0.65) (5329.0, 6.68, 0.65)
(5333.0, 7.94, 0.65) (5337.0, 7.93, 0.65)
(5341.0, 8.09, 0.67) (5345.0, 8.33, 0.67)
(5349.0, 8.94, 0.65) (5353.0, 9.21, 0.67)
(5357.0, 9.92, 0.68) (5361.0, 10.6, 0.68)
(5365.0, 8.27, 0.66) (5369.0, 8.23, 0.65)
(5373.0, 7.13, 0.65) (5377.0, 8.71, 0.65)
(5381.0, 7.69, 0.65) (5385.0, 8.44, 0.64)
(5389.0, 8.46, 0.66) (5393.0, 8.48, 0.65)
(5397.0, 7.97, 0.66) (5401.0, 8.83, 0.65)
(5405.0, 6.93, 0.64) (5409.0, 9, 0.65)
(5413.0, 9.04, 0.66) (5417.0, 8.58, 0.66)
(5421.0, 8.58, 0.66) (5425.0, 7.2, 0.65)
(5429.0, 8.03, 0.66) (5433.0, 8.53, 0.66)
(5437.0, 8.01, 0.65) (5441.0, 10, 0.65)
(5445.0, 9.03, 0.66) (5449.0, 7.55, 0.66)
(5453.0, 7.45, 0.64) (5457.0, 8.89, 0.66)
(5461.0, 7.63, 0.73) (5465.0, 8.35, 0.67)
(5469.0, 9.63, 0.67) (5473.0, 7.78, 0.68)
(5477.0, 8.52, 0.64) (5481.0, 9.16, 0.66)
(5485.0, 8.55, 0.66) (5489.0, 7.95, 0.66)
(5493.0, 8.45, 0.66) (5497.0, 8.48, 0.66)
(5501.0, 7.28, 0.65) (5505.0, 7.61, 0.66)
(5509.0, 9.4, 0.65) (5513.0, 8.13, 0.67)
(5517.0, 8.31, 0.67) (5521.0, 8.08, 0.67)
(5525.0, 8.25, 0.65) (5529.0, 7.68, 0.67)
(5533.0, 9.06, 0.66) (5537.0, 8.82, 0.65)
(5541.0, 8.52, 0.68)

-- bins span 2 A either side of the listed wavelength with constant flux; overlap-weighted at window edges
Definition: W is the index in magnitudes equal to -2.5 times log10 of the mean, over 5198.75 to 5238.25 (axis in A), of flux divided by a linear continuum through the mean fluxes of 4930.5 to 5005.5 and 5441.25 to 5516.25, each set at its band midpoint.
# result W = 0.08 mag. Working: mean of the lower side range 8.14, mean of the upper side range 8.36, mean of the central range 7.65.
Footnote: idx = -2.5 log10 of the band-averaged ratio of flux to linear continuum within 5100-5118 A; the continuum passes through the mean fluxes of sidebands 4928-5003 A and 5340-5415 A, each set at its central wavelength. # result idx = 0.112 mag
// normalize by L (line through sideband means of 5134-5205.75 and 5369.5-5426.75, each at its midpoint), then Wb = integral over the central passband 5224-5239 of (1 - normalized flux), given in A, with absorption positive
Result -1.8 A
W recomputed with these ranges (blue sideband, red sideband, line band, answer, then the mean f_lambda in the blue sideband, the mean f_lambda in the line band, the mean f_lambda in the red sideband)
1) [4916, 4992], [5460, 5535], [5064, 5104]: 0.08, 8.33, 7.74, 8.34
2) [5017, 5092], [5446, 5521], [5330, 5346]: 0.01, 7.65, 7.97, 8.29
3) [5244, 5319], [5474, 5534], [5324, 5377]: 0.00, 8.4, 8.39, 8.31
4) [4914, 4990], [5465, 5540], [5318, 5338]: 0.08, 8.36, 7.81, 8.4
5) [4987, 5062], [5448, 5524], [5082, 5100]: 0.03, 7.72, 7.57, 8.28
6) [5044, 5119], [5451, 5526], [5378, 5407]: 0.00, 7.6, 8.13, 8.31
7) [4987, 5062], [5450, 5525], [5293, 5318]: -0.05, 7.72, 8.49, 8.3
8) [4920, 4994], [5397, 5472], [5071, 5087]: 0.08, 8.3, 7.7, 8.38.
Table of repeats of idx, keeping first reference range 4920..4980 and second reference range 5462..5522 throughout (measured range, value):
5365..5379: 0.04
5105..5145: 0.10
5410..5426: -0.01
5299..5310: -0.03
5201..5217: 0.21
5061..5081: 0.10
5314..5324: -0.06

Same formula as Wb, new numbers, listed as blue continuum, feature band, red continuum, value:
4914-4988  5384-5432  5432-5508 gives 0.4 A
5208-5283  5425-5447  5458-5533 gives -0.8 A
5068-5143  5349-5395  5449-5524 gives -3.1 A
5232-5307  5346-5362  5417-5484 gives -2.2 A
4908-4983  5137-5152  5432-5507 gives 0.9 A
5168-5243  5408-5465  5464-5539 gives -1.8 A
